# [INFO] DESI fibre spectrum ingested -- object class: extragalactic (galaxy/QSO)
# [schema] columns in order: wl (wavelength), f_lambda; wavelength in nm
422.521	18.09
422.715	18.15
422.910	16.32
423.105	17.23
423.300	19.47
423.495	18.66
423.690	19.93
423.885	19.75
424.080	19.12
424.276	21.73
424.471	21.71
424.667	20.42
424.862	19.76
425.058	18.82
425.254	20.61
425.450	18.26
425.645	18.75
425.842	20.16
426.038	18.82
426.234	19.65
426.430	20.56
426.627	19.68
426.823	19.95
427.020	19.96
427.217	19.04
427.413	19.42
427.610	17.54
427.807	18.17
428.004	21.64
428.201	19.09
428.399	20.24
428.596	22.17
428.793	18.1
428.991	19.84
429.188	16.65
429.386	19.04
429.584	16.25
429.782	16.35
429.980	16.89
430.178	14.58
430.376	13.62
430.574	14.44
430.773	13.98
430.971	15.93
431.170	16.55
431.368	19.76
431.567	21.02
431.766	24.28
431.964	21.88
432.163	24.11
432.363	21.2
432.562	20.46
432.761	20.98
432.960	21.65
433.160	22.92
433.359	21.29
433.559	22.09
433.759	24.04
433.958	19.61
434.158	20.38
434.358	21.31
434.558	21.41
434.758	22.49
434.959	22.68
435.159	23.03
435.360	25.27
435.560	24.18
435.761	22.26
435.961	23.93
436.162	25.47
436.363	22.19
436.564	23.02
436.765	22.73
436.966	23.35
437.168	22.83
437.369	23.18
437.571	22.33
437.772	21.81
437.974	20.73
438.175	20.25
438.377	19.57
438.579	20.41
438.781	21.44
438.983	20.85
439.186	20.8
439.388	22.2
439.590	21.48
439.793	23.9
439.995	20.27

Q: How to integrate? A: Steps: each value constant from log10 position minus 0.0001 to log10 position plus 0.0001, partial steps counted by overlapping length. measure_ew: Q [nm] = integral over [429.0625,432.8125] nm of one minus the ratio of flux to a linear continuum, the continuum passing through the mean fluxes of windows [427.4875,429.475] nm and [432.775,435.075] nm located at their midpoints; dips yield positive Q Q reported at 0.393 nm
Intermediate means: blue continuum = 19.2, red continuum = 21.8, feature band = 18.3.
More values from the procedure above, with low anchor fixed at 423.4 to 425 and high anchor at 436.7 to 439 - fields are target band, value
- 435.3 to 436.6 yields -0.141 nm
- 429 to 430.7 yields 0.376 nm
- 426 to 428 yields 0.099 nm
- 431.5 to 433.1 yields -0.074 nm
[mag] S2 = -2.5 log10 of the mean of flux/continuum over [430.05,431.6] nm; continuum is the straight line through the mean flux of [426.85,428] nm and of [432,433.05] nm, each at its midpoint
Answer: 0.28 mag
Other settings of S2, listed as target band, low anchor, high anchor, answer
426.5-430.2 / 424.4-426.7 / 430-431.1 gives -0.111 mag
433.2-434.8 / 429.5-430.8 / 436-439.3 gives -0.159 mag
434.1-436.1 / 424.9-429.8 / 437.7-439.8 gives -0.116 mag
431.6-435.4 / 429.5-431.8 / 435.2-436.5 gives -0.080 mag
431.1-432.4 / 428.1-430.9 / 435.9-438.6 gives -0.144 mag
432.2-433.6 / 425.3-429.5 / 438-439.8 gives -0.074 mag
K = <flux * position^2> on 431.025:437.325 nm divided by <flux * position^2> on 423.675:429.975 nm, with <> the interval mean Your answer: 1.2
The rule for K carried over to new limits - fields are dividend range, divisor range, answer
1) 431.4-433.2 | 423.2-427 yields 1.15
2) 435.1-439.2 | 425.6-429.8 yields 1.22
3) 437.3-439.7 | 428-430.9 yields 1.28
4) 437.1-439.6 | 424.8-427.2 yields 1.16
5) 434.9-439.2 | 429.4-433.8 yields 1.19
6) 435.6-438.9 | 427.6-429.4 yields 1.20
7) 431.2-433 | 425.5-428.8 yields 1.12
